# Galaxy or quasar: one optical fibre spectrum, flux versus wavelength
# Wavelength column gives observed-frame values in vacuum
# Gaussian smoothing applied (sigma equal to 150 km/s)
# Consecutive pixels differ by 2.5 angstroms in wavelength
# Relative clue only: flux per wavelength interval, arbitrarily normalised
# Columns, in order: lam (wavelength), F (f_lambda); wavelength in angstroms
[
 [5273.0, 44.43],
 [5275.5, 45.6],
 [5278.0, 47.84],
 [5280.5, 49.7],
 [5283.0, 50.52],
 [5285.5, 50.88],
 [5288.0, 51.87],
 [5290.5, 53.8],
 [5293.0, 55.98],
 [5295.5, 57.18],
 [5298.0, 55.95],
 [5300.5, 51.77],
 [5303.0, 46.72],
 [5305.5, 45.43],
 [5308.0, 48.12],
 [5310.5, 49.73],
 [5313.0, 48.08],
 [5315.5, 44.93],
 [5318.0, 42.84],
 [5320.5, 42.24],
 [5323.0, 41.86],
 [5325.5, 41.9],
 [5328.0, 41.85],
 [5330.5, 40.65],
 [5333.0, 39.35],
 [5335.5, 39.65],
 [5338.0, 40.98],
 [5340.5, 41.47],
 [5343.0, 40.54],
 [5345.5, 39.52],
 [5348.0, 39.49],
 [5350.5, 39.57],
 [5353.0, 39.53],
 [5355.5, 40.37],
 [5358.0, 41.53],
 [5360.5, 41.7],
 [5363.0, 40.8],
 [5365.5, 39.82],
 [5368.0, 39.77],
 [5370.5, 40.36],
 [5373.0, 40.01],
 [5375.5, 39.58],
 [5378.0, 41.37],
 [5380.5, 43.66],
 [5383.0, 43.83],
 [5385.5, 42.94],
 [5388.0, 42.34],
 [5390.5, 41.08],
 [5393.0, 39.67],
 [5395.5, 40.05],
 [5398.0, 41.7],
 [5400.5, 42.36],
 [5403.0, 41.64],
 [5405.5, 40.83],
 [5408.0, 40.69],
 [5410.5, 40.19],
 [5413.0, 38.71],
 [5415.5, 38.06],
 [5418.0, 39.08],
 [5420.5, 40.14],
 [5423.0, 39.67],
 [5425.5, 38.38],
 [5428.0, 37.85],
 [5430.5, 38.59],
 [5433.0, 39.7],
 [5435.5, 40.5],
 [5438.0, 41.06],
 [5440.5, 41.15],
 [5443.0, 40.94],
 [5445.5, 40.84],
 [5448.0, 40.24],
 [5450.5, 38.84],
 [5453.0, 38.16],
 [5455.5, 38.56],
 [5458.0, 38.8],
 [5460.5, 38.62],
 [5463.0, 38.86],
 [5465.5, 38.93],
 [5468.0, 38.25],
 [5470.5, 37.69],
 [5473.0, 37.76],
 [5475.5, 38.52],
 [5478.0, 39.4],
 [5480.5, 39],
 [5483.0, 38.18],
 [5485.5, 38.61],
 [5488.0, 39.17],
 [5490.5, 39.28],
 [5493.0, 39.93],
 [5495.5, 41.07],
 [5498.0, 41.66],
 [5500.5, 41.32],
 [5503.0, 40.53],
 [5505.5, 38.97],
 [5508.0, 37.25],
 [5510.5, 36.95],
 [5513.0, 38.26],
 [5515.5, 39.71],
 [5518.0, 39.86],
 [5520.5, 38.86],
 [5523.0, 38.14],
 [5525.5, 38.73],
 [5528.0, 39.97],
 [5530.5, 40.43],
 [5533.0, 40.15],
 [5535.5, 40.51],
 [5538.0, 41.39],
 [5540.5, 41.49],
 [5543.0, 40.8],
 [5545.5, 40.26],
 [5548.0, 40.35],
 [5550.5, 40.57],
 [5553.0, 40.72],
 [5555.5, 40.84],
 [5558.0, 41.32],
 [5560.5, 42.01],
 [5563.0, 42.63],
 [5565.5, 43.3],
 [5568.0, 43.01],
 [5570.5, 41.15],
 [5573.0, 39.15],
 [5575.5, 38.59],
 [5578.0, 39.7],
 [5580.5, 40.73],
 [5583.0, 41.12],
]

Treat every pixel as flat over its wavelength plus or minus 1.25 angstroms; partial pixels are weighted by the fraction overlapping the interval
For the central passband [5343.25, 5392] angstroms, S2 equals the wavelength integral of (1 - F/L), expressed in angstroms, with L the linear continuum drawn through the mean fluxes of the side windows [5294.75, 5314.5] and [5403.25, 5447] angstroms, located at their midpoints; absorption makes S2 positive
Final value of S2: 4.1 angstroms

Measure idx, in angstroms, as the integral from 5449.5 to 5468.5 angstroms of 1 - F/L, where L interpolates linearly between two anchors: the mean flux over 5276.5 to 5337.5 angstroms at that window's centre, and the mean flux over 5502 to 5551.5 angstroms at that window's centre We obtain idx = 1.5 angstroms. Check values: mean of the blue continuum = 47.4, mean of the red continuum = 39.6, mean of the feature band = 38.6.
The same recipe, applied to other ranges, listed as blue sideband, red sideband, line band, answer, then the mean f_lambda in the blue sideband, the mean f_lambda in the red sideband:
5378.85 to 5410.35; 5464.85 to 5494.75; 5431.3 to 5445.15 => -0.15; 41.7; 38.8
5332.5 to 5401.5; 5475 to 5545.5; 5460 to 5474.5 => 0.59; 40.8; 39.6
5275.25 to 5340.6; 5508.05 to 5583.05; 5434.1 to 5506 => 4.99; 47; 40.3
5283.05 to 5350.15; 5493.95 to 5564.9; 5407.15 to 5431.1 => 2.23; 45.9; 40.2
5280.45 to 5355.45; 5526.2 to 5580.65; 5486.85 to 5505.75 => 0.76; 45.6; 40.8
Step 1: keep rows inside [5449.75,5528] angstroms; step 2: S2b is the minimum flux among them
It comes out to 36.95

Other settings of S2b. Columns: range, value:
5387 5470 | 37.85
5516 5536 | 38.14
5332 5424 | 38.06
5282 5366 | 39.35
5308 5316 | 44.93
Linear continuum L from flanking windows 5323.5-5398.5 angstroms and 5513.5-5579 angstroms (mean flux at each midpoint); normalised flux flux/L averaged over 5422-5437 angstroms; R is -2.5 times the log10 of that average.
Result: 0.04 mag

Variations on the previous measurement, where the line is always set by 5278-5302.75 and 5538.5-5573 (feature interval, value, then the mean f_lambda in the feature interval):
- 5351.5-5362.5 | 0.216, 40.8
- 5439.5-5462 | 0.159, 39.5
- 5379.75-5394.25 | 0.150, 42.2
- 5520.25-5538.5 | 0.071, 39.8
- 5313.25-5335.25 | 0.210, 42.1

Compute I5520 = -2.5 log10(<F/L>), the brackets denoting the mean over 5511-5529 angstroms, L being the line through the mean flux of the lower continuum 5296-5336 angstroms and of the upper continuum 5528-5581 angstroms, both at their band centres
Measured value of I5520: 0.07 mag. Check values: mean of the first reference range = 45.4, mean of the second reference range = 40.9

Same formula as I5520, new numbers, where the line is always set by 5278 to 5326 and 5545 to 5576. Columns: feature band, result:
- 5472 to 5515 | 0.105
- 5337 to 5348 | 0.180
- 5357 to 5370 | 0.160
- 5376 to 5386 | 0.095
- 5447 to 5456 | 0.144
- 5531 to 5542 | 0.027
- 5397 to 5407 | 0.108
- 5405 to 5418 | 0.156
